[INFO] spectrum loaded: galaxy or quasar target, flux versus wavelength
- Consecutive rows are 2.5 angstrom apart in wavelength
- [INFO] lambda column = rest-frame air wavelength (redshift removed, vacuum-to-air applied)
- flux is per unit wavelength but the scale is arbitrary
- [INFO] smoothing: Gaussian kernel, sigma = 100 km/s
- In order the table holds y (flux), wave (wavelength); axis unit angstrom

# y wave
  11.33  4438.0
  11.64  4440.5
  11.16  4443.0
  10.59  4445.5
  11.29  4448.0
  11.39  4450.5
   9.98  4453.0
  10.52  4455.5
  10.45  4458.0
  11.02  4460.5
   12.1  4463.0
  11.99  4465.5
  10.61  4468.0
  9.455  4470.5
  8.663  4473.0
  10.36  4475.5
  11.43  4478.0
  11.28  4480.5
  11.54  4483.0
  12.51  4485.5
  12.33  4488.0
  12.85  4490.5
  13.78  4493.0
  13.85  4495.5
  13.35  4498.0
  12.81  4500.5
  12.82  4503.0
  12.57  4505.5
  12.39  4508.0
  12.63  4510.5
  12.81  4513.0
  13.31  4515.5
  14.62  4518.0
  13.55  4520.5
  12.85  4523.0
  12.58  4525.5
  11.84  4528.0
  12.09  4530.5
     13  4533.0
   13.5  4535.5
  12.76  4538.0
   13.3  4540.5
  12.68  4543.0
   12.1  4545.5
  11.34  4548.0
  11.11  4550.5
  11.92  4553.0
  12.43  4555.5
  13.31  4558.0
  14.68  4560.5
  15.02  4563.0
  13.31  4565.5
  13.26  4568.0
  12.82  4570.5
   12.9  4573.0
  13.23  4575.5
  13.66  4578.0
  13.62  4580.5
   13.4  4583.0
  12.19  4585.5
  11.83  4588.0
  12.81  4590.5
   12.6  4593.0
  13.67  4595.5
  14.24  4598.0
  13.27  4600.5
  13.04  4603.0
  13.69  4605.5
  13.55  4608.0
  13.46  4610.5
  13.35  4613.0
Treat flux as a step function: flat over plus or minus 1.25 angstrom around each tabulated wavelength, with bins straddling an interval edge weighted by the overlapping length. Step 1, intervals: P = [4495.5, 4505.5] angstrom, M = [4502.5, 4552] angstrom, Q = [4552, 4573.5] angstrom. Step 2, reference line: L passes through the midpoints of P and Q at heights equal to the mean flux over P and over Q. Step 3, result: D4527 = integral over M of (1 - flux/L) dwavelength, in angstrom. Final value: 1.8 angstrom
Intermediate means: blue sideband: 13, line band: 12.7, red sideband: 13.3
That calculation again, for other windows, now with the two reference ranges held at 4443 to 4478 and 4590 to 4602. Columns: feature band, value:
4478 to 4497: -2.2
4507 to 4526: -2.1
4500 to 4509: -0.8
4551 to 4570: -1.0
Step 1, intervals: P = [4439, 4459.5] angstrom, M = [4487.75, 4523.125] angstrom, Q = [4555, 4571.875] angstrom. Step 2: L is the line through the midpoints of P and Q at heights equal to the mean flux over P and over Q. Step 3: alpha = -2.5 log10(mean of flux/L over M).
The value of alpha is -0.08 mag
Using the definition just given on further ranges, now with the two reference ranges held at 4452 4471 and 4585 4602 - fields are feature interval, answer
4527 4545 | -0.06 mag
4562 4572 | -0.08 mag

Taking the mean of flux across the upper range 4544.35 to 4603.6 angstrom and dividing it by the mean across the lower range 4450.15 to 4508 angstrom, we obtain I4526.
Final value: 1.11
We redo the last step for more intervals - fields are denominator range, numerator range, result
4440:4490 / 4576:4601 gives 1.19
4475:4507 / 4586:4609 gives 1.05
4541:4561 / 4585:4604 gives 1.05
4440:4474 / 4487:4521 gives 1.22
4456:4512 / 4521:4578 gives 1.09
